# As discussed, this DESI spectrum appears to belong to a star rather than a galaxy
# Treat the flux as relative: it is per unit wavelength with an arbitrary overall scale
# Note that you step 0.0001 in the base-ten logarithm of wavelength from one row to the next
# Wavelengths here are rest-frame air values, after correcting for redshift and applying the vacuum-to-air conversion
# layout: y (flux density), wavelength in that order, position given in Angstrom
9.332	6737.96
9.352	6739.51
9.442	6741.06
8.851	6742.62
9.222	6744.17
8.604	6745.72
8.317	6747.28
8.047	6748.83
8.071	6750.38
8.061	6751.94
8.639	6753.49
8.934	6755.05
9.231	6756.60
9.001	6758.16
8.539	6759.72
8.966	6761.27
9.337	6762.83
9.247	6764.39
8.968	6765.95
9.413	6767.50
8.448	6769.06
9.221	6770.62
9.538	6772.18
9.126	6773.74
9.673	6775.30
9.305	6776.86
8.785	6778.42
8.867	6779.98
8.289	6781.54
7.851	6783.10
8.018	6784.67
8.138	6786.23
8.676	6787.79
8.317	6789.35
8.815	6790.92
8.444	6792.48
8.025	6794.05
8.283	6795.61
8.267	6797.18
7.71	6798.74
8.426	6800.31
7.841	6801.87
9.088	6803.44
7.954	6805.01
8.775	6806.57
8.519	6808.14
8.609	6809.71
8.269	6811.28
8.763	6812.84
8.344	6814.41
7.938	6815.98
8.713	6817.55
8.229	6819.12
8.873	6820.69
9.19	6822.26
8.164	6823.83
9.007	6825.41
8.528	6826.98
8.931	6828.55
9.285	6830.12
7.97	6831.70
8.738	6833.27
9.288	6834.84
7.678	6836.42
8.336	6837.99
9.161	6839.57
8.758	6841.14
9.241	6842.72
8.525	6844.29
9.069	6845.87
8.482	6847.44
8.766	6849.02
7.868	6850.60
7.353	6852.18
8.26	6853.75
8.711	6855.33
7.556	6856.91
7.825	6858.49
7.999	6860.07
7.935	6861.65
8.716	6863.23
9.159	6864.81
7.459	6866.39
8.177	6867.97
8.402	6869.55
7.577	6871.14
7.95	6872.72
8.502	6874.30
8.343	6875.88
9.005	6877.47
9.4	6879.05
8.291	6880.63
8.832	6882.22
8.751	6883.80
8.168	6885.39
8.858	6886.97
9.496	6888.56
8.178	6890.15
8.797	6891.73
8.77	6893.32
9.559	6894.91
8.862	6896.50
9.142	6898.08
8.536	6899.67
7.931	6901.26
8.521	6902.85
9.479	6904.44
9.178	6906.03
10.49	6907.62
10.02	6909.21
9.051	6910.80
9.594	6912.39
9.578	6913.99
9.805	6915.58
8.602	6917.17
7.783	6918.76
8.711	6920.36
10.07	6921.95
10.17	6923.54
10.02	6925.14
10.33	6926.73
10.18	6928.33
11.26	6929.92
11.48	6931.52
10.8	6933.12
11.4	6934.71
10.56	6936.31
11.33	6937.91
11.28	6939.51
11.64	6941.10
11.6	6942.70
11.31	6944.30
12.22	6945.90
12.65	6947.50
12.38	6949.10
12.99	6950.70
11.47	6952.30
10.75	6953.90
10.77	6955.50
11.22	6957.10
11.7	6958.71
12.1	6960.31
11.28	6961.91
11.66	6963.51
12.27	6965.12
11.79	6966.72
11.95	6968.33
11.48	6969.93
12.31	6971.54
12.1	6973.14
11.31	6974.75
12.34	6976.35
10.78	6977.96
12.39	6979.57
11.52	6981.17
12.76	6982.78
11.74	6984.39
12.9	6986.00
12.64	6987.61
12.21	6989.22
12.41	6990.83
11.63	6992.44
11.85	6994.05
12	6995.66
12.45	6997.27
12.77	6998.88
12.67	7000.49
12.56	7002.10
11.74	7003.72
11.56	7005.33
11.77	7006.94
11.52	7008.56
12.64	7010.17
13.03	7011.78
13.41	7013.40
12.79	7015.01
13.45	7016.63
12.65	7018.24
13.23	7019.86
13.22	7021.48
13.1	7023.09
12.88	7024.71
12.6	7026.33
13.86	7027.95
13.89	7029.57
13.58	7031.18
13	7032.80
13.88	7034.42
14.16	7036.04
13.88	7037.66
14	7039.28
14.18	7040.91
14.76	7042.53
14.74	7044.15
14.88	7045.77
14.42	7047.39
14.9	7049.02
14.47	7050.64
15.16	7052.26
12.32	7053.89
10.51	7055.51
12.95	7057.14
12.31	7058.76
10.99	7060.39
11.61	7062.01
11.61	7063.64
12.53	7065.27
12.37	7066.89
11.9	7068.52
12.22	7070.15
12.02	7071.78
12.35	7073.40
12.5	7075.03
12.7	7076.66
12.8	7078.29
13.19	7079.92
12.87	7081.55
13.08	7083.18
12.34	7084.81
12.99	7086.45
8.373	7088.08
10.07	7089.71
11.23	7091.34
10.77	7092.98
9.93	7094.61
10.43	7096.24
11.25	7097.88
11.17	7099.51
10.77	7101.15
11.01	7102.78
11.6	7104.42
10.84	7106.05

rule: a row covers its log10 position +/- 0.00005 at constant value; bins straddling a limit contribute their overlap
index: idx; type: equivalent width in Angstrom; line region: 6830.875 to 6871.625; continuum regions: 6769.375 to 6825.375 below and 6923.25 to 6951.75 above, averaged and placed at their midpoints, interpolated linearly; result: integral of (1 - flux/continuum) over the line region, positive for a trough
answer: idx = 5.32 Angstrom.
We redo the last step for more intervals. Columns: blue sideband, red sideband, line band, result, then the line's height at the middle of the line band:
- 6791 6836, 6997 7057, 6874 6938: 7.15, 10.6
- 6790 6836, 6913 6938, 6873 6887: 1.19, 9.45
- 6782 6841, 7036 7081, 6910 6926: 1.70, 10.4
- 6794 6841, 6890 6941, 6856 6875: 2.08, 9.1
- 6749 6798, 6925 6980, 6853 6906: 9.47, 10.4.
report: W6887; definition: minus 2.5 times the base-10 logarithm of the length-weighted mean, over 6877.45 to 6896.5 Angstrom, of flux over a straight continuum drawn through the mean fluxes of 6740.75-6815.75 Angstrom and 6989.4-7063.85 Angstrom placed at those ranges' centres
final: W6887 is 0.193 mag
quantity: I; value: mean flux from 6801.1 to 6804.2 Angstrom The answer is 8.45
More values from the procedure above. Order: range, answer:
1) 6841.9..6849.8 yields 8.82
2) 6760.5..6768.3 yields 9.18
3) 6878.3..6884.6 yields 8.81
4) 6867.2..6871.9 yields 8.04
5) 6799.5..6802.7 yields 8.14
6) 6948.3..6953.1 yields 12.3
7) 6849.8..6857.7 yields 7.95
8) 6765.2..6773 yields 9.12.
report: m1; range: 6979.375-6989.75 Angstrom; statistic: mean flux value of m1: 12.3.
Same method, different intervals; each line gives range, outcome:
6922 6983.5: 11.5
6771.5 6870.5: 8.49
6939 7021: 12.1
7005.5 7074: 13.1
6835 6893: 8.44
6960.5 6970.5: 11.8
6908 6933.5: 9.83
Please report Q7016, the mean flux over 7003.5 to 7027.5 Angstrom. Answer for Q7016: 12.7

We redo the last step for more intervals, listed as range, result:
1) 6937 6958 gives 11.7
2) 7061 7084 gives 12.4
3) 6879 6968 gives 10.2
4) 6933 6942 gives 11.2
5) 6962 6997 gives 12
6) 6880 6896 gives 8.77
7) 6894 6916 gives 9.25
